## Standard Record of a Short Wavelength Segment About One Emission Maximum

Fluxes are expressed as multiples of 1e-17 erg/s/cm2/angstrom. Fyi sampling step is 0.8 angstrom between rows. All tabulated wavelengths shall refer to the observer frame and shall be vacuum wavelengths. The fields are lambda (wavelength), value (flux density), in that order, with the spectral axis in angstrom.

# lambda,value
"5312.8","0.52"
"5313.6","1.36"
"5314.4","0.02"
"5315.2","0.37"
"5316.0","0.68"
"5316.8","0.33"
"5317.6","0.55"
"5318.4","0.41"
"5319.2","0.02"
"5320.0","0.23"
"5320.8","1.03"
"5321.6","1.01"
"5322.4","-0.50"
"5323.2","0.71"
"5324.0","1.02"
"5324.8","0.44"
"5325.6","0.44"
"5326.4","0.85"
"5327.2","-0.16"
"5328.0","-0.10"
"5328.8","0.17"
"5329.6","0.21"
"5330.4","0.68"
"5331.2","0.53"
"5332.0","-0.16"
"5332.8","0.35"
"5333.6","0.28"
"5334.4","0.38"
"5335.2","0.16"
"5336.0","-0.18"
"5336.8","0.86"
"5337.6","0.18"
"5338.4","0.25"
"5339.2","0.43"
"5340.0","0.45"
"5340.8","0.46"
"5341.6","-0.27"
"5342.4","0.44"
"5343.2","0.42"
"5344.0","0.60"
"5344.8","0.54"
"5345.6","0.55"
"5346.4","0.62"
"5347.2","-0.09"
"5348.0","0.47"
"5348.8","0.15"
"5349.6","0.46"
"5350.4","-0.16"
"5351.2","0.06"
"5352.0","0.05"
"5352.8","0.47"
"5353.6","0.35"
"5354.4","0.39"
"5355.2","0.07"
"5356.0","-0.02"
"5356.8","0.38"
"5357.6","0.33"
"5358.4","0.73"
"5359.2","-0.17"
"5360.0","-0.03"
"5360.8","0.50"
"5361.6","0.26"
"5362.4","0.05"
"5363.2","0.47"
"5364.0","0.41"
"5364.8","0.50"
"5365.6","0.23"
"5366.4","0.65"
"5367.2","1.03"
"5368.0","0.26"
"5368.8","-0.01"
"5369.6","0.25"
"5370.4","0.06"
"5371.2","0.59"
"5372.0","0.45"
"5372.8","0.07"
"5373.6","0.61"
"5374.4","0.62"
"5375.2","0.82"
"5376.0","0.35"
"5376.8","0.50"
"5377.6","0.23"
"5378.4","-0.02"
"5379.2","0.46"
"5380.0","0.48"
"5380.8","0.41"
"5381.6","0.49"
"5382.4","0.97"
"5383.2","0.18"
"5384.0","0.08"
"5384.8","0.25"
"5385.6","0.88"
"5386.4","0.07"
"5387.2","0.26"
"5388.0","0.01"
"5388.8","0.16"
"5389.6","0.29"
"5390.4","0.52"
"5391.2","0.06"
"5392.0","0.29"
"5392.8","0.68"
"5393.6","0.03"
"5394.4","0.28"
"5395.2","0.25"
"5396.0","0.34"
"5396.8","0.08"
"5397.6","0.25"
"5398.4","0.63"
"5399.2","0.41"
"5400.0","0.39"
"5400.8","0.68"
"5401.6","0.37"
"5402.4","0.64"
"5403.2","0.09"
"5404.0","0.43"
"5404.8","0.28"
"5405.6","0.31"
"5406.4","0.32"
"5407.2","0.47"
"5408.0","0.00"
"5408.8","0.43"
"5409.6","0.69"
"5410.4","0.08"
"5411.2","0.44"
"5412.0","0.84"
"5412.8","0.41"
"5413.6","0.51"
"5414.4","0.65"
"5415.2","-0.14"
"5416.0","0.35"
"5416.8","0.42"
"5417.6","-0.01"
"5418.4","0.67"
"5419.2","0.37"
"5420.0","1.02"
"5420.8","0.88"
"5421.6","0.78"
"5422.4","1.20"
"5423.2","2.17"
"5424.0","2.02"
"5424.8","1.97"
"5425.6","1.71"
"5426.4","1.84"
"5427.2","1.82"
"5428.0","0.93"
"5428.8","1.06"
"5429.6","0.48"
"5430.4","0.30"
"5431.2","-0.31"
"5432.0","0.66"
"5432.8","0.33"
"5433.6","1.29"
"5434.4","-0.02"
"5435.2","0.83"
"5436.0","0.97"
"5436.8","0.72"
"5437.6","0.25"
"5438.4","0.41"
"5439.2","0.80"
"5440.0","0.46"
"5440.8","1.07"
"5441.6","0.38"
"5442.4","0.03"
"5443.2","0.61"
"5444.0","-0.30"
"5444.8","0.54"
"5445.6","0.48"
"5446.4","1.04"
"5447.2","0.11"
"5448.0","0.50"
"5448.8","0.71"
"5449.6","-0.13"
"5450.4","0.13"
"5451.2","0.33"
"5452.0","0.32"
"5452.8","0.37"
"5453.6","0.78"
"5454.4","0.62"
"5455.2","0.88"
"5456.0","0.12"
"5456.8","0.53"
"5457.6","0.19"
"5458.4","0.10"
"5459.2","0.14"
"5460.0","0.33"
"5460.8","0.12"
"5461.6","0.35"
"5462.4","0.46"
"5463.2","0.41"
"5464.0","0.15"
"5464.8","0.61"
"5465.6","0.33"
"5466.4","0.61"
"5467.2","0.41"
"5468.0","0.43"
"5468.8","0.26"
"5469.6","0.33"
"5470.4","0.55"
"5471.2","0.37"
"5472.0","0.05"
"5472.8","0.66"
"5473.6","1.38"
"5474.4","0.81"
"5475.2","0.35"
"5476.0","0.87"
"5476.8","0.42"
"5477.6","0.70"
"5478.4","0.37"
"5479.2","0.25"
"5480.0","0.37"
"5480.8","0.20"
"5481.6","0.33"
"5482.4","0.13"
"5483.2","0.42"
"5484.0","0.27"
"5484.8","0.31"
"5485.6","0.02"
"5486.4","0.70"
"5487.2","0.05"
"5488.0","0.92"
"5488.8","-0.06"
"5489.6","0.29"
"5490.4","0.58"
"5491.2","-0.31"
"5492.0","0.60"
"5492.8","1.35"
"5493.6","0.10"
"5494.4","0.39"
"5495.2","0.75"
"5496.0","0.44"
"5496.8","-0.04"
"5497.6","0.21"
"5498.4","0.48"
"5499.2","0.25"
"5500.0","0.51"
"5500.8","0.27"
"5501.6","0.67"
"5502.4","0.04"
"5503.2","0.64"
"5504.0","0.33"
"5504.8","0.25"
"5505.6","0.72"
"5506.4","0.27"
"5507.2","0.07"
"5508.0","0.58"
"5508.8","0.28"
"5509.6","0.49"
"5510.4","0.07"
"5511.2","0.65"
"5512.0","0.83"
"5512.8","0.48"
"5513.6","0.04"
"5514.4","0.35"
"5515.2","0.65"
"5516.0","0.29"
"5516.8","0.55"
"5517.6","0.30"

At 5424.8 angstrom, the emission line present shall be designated [O II]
